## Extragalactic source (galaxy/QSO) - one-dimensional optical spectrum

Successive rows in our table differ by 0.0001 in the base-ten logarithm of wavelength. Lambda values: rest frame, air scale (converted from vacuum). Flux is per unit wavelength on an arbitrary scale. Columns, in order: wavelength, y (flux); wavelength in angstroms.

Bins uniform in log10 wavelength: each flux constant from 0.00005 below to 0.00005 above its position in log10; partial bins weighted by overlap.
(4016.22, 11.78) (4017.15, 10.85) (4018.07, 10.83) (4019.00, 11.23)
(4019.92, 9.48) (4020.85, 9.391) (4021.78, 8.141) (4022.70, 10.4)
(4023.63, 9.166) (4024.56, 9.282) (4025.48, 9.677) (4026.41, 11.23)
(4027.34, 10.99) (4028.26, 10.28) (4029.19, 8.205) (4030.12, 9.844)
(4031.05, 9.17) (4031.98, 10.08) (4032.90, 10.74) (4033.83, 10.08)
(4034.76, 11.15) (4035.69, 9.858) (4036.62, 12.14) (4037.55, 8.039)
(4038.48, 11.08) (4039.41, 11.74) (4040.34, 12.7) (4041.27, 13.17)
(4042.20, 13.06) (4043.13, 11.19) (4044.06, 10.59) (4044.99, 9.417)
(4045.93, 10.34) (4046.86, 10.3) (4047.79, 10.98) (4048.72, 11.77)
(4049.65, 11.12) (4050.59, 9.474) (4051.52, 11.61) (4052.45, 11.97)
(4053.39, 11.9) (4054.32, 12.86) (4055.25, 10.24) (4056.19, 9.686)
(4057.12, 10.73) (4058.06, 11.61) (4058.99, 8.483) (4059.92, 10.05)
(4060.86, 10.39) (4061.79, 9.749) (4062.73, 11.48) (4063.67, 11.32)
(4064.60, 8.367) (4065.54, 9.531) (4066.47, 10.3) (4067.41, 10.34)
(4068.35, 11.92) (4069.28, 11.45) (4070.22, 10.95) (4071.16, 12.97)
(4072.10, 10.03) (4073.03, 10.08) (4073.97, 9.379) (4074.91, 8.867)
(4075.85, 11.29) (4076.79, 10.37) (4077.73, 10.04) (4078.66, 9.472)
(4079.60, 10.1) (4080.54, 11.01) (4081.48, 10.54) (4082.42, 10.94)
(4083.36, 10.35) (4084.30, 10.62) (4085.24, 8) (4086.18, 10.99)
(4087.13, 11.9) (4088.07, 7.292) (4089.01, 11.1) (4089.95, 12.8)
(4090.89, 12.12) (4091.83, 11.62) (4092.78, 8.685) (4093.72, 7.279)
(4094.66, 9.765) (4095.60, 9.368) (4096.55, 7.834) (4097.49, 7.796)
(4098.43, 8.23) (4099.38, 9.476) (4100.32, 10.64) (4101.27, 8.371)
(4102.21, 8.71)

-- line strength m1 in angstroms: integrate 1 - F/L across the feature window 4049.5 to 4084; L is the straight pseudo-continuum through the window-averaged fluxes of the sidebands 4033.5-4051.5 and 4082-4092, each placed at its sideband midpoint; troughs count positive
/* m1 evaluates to 0.81 angstroms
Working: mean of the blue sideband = 11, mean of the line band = 10.6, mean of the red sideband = 10.7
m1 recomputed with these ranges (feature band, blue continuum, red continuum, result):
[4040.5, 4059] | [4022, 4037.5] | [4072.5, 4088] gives -1.9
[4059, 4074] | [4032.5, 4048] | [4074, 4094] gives 0.1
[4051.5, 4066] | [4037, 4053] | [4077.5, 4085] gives 0.3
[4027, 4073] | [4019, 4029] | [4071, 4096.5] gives -3.4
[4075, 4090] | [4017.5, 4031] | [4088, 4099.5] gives -1.1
